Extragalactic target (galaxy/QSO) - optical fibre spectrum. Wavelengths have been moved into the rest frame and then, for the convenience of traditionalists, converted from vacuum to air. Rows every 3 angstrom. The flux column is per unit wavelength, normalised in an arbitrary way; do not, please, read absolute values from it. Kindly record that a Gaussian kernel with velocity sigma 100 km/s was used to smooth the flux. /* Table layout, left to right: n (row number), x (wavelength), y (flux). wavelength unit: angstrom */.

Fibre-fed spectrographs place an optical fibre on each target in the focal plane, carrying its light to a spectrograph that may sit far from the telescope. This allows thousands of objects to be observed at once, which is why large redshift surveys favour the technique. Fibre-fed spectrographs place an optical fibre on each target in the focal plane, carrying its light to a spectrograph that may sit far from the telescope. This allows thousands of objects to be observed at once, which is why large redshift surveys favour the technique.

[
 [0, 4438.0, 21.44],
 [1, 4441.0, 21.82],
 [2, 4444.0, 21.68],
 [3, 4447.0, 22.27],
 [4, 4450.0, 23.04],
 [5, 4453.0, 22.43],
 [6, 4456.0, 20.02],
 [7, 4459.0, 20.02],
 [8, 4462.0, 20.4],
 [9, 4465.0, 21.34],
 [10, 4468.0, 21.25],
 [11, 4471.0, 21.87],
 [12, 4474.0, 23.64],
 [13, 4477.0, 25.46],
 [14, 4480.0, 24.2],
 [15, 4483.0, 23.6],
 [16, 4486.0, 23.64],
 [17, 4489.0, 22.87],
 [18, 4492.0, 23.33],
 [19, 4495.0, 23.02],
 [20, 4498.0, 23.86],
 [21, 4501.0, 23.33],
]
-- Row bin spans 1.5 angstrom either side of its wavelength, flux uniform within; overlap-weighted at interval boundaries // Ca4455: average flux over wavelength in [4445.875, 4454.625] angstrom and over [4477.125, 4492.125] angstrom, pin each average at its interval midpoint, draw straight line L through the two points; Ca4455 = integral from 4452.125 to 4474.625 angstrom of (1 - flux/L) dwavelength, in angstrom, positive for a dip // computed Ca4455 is 1.7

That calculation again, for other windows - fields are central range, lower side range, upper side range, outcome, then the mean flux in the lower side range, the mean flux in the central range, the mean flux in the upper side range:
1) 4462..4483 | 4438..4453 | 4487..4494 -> -0.07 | 22.1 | 22.8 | 23.1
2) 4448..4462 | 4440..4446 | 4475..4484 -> 0.82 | 21.8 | 21.3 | 24.4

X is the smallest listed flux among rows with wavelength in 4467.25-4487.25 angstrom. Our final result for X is 21.25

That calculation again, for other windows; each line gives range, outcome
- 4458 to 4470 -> 20.02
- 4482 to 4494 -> 22.87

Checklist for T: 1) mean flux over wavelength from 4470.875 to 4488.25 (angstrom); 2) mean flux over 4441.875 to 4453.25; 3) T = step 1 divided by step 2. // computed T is 1.07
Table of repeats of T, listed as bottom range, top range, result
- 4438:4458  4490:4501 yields 1.07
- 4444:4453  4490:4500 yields 1.04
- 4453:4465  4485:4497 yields 1.13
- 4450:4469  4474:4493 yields 1.13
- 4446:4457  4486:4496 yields 1.05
